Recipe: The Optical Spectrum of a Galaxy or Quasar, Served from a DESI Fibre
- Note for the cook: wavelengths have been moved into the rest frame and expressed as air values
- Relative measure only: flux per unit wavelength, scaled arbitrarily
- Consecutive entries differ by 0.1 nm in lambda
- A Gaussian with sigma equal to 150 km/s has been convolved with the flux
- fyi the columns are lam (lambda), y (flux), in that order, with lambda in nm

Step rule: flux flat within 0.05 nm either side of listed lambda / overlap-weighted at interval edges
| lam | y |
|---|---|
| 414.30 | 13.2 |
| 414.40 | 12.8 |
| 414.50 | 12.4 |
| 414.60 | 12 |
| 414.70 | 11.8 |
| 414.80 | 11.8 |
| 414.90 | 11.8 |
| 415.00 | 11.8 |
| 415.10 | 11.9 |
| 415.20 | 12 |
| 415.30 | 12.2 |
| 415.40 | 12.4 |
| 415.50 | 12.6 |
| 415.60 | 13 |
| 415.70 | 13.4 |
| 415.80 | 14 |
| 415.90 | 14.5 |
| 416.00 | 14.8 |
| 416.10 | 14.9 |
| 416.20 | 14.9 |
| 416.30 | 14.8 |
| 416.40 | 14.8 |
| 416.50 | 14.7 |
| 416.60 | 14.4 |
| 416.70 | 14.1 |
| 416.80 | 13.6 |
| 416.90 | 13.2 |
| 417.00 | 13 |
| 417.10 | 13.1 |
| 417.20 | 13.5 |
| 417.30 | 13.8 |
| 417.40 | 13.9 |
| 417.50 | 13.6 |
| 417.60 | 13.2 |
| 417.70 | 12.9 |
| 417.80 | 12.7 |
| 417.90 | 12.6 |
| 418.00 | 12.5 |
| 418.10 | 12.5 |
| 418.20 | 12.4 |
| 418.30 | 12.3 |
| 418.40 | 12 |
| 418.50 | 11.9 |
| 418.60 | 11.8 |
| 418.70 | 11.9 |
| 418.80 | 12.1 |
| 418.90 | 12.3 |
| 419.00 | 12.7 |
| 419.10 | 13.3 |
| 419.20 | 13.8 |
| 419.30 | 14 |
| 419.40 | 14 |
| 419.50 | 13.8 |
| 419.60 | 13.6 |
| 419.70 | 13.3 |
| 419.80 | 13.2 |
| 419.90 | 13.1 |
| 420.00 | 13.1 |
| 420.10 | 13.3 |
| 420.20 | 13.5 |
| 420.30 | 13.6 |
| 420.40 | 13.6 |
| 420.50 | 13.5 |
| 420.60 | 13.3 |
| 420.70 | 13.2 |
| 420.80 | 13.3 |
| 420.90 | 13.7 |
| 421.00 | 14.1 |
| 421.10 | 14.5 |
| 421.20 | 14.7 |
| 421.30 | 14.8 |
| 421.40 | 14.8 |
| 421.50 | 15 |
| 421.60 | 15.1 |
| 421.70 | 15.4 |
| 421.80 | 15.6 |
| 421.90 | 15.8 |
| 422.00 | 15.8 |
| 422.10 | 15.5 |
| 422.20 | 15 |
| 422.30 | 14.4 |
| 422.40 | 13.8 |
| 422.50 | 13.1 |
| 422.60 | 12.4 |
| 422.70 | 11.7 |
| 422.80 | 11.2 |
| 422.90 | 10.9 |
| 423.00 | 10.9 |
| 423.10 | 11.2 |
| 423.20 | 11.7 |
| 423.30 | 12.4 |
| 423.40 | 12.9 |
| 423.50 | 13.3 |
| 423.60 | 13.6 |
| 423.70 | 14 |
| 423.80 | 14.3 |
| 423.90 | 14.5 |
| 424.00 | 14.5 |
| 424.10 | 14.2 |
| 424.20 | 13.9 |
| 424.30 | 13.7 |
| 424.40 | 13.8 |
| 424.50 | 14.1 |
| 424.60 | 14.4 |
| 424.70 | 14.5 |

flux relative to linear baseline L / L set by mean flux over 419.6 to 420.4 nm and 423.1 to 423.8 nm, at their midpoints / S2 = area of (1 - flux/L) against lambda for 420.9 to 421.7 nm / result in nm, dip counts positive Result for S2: -0.09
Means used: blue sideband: 13.3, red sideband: 12.9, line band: 14.7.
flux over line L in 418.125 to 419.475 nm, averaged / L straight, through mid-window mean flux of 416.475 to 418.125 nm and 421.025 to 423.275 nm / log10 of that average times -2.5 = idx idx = 0.068 mag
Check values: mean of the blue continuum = 13.4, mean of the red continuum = 13.8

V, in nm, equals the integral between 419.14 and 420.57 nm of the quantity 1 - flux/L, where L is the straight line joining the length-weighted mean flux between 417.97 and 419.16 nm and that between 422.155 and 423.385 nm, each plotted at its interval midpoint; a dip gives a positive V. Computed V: -0.14 nm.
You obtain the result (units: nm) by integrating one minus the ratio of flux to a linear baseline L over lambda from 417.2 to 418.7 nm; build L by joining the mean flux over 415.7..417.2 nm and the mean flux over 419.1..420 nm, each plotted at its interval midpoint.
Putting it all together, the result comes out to 0.12 nm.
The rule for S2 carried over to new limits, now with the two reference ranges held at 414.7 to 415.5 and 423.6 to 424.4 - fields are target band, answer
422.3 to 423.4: 0.14 nm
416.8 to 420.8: -0.06 nm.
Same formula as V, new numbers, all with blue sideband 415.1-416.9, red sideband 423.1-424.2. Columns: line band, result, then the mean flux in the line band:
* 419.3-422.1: -0.11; 14.1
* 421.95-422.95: 0.01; 13.4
